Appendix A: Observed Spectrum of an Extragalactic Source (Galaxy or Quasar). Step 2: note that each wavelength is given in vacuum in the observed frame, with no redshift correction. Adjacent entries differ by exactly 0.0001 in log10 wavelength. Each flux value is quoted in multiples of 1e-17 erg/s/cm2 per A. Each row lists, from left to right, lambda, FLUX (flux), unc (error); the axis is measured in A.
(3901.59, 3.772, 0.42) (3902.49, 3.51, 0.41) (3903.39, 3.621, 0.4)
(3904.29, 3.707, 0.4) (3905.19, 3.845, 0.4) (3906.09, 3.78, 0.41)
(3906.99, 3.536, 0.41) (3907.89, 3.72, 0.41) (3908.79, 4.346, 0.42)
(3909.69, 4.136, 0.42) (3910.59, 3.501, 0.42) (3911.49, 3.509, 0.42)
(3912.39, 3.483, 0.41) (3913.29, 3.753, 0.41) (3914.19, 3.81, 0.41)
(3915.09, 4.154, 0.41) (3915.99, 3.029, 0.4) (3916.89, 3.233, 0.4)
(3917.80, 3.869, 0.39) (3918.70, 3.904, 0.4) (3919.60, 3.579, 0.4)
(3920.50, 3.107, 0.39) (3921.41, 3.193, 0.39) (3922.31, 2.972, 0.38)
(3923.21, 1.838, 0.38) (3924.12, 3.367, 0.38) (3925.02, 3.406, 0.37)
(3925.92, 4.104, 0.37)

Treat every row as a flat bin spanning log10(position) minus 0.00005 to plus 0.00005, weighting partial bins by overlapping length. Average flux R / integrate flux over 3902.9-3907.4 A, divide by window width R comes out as 3.69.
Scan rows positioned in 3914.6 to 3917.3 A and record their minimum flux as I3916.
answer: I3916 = 3.029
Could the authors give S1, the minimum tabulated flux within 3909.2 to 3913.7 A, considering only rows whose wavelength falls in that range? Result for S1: 3.483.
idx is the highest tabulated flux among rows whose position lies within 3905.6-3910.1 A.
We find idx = 4.346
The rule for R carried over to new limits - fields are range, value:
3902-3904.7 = 3.61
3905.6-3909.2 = 3.84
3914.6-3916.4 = 3.62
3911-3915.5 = 3.74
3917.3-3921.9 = 3.52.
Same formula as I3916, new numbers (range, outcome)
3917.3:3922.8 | 2.972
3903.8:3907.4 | 3.536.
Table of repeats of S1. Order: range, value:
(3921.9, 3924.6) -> 1.838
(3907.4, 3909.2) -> 3.72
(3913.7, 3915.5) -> 3.81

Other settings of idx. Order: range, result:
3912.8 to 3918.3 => 4.154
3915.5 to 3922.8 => 3.904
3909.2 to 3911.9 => 4.136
